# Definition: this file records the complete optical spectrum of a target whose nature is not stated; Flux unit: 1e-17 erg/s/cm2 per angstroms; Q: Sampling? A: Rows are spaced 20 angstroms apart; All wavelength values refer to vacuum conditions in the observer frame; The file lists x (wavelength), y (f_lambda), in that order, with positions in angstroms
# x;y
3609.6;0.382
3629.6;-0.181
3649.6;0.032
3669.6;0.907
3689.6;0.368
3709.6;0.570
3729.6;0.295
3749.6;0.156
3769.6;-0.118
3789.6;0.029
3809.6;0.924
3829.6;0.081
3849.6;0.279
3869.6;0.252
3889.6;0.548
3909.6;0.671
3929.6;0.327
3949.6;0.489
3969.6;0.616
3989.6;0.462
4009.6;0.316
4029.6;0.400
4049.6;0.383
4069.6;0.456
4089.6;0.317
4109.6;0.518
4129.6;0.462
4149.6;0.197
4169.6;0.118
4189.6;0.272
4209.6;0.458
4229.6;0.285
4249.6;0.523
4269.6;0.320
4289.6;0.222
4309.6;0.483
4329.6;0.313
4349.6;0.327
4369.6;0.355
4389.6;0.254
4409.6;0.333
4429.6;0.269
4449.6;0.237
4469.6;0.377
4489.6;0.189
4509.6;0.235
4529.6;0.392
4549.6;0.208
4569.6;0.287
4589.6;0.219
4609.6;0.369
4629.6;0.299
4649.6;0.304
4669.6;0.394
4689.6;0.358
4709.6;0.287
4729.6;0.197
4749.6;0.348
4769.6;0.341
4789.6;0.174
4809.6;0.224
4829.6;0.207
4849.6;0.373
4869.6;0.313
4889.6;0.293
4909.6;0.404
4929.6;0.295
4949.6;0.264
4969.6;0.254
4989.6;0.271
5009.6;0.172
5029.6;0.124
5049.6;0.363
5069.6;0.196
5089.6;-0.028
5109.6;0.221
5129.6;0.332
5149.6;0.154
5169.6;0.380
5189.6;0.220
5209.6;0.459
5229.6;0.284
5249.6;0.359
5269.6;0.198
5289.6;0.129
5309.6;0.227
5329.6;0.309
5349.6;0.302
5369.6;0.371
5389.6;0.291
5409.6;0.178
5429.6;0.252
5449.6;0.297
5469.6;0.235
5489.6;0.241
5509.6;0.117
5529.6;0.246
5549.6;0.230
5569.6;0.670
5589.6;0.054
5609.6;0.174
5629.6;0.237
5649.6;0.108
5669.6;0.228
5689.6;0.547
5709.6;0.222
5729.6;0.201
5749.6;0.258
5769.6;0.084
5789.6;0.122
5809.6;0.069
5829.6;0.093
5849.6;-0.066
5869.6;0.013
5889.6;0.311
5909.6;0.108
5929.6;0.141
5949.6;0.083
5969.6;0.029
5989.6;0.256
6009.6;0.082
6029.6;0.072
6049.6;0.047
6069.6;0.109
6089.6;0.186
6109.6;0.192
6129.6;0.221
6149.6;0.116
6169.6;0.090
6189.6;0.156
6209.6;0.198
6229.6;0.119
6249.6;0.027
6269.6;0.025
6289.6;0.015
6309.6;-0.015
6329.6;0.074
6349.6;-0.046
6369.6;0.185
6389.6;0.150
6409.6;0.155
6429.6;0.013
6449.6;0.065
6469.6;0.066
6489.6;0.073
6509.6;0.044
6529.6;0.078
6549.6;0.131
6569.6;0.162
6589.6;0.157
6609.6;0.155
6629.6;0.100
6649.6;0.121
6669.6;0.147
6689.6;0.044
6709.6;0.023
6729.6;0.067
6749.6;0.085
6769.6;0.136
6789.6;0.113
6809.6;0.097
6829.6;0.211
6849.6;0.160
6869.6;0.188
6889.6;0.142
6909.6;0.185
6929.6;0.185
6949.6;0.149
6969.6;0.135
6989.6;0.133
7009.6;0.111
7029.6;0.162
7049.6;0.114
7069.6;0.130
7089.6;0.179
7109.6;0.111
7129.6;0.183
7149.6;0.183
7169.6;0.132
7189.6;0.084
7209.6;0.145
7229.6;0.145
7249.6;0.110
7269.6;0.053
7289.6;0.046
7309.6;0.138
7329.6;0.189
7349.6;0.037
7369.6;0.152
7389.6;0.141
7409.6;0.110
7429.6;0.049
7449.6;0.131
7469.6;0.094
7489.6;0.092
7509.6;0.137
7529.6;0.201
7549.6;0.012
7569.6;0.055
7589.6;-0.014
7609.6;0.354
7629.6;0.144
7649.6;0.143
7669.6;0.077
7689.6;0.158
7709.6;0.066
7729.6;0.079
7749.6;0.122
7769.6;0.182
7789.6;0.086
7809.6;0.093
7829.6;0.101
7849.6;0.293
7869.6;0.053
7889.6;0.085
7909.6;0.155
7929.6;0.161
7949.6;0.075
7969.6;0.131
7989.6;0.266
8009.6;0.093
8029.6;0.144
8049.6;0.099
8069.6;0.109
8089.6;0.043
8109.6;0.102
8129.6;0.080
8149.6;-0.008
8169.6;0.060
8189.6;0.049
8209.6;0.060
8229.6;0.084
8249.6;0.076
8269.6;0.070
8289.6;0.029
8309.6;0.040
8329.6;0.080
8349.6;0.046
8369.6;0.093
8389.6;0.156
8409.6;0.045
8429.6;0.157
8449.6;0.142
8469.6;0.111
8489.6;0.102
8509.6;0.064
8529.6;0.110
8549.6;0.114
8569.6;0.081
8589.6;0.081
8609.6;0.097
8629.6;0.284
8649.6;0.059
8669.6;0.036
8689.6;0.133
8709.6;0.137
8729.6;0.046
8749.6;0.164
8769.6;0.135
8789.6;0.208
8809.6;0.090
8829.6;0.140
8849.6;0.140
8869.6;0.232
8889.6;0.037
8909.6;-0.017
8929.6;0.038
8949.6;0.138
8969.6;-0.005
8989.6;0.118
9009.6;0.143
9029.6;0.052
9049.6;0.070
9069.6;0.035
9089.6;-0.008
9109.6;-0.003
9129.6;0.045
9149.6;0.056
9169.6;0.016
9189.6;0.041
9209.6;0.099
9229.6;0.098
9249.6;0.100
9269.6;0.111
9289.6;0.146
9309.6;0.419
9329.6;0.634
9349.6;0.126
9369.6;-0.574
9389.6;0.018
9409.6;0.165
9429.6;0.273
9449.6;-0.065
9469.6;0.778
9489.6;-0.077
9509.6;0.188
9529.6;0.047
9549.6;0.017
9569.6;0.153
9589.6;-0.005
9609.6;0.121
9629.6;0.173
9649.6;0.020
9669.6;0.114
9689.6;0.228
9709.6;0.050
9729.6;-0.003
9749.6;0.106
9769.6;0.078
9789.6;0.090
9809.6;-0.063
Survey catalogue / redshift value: 1.50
